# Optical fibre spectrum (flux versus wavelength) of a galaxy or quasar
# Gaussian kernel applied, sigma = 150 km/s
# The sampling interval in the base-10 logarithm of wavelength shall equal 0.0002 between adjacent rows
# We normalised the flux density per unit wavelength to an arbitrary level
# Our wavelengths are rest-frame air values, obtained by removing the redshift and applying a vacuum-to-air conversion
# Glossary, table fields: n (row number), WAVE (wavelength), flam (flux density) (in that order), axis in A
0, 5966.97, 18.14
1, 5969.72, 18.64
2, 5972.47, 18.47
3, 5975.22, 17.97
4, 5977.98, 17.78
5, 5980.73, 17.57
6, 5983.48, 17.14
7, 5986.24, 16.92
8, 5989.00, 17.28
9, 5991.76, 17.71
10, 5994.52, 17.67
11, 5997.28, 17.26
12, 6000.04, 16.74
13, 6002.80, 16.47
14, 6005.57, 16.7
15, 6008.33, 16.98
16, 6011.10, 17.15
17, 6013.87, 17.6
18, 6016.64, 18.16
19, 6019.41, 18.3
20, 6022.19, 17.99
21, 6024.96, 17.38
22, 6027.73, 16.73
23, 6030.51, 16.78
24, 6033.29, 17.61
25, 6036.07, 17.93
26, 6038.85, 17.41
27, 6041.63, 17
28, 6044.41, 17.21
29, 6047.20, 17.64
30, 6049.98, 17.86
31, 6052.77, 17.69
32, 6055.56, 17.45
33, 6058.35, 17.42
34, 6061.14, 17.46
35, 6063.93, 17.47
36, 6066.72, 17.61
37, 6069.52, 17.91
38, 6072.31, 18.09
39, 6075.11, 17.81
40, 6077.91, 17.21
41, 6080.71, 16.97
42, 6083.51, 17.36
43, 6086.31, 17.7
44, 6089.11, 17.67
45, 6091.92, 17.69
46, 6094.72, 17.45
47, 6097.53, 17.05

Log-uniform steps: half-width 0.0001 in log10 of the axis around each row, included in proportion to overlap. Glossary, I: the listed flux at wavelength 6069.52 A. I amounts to 17.91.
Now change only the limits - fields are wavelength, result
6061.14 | 17.46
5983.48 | 17.14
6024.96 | 17.38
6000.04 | 16.74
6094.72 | 17.45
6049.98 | 17.86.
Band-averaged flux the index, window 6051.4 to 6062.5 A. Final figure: 17.5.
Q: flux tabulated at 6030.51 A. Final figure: 16.78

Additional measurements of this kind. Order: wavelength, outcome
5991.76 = 17.71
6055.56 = 17.45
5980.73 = 17.57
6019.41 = 18.3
